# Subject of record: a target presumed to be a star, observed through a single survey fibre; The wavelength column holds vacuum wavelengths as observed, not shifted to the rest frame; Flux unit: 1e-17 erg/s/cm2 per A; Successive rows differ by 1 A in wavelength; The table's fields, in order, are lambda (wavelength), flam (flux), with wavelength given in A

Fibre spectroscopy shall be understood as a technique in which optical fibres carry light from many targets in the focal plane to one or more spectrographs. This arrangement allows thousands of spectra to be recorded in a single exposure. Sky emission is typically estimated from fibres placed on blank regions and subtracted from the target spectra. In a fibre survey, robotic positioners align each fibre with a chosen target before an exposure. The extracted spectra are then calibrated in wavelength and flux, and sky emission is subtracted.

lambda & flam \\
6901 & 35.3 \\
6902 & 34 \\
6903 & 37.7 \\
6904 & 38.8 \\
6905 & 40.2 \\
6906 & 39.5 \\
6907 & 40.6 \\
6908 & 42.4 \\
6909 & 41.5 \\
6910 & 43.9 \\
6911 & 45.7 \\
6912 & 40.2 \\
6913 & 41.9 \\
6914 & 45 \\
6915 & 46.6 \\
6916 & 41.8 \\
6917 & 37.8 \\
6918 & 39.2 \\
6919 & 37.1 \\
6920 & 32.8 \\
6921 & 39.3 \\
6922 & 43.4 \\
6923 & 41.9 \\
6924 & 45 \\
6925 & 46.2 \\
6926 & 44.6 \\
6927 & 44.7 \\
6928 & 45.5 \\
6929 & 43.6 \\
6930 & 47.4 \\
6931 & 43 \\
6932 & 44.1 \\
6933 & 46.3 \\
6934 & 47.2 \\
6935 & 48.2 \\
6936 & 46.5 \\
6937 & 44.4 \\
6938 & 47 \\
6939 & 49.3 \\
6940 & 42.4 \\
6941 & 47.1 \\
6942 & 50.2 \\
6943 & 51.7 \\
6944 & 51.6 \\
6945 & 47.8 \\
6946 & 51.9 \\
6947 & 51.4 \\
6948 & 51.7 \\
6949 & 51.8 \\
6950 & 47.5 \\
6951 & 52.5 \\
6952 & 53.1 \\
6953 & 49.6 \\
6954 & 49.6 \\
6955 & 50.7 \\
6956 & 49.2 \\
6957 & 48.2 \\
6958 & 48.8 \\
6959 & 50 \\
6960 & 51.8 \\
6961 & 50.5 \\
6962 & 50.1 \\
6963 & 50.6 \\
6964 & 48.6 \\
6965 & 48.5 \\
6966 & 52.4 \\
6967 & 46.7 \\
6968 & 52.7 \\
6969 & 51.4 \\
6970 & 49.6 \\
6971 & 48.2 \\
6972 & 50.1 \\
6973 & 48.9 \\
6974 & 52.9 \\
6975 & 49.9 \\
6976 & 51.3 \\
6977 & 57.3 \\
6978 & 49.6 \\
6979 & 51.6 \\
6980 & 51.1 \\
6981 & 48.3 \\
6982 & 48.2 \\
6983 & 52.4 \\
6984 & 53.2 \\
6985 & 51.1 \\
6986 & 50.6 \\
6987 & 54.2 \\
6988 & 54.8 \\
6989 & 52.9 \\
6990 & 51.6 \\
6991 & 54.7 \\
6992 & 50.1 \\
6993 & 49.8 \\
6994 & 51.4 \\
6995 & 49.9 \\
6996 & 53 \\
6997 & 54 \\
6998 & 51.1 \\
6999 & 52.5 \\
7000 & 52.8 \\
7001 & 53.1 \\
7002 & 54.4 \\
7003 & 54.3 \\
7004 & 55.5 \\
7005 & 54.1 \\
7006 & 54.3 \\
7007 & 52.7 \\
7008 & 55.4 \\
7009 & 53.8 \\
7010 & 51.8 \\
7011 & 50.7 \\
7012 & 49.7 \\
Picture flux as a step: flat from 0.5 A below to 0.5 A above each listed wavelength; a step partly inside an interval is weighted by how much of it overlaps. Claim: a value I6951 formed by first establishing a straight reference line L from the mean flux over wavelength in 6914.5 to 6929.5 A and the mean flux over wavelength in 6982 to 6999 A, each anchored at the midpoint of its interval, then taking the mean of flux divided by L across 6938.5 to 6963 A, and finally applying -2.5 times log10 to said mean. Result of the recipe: -0.08 mag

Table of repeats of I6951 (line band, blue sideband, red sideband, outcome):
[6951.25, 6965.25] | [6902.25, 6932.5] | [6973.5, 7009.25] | -0.05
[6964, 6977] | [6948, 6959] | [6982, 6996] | 0.01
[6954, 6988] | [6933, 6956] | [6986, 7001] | 0.01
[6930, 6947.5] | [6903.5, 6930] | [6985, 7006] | -0.06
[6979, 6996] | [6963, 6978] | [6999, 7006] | 0.02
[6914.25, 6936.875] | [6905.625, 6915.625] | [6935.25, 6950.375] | 0.06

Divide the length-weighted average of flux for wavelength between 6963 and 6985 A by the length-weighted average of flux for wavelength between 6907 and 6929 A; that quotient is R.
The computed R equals 1.20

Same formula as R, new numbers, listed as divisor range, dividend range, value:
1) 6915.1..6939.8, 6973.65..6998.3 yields 1.19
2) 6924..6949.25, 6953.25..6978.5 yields 1.06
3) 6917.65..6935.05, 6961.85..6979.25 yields 1.17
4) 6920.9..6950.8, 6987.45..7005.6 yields 1.13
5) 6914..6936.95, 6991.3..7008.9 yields 1.22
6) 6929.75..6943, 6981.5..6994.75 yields 1.11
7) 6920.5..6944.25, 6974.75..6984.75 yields 1.12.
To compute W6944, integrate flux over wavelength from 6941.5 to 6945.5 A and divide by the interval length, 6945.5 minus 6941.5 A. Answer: 50.3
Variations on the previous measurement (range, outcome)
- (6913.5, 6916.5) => 44.5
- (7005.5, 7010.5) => 53.6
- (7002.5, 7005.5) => 54.6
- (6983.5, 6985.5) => 52.2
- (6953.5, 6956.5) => 49.8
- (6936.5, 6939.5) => 46.9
